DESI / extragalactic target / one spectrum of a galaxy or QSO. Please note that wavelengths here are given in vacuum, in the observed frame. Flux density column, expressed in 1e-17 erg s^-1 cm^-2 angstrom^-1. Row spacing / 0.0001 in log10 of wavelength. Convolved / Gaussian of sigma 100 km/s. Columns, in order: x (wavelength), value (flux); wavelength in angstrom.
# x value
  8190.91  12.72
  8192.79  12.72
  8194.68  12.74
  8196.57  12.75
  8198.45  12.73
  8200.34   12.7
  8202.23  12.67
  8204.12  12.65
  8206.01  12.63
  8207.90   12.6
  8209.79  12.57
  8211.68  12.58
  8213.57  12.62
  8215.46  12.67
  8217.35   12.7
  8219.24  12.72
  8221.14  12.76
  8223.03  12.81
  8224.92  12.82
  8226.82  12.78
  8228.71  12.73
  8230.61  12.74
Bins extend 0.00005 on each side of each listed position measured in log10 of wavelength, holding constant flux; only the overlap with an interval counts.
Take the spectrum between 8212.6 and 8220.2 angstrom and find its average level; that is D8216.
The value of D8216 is 12.7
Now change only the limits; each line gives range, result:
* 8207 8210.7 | 12.6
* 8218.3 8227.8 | 12.8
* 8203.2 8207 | 12.6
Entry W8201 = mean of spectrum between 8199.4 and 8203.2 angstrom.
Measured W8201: 12.7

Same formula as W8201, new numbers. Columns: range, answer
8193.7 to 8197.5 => 12.7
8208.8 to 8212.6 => 12.6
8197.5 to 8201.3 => 12.7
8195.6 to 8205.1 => 12.7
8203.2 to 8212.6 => 12.6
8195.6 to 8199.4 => 12.7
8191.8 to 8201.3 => 12.7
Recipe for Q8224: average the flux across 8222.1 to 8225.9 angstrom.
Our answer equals 12.8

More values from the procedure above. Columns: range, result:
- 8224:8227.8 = 12.8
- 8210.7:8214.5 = 12.6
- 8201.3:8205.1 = 12.7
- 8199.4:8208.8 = 12.6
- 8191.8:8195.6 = 12.7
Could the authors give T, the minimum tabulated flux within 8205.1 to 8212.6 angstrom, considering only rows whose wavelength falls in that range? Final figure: 12.57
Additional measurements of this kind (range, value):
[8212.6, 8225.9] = 12.62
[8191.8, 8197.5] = 12.72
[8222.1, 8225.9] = 12.81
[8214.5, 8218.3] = 12.67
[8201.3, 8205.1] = 12.65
